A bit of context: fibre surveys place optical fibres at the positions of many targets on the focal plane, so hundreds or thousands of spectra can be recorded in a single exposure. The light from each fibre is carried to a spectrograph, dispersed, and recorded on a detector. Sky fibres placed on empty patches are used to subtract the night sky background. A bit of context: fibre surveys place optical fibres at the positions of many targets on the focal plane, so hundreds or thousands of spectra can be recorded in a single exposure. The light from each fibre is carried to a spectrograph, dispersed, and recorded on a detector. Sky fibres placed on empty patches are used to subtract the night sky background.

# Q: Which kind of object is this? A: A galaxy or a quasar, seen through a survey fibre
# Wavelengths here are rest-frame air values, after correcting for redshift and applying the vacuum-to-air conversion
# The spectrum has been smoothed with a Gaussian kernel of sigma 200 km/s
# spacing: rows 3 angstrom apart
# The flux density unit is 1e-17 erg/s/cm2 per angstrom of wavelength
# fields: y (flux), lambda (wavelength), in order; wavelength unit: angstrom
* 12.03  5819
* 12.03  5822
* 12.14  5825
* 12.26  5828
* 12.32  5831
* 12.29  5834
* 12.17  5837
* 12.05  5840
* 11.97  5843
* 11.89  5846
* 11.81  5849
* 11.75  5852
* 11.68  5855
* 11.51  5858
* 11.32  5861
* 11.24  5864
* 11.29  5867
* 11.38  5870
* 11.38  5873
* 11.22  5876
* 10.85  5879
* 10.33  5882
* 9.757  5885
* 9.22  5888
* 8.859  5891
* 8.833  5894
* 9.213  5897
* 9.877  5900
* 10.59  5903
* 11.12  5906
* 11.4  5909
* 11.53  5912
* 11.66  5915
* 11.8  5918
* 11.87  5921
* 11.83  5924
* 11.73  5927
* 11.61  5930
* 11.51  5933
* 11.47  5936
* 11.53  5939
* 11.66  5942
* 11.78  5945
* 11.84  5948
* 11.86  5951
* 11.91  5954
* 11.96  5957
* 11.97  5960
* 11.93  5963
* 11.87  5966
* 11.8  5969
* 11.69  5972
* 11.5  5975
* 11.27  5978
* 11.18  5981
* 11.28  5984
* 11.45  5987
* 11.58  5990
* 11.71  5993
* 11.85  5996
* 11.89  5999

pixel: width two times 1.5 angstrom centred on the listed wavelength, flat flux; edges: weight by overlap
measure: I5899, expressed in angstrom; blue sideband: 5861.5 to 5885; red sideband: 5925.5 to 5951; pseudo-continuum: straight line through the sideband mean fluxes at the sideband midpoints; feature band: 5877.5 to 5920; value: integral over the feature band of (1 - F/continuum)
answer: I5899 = 3.4 angstrom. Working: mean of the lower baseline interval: 11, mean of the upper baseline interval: 11.7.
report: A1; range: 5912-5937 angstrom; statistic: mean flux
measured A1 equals 11.7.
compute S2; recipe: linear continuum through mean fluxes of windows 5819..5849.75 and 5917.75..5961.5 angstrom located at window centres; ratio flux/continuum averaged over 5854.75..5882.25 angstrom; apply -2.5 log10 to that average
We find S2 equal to 0.07 mag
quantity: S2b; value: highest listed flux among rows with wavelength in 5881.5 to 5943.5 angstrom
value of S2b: 11.87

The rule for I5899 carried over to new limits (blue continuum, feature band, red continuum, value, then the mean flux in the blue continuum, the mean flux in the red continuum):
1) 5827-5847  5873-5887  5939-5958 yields 1.7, 12.1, 11.8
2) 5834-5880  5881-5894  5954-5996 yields 2.4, 11.6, 11.6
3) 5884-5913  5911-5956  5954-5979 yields -3.3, 10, 11.8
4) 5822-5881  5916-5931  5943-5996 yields -0.1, 11.7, 11.7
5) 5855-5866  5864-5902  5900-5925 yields 3.9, 11.4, 11.4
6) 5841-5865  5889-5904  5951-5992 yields 2.9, 11.7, 11.7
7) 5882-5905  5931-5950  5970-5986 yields -1.9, 9.57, 11.4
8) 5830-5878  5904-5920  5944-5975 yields 0.4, 11.7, 11.8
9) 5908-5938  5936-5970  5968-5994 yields -0.7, 11.6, 11.5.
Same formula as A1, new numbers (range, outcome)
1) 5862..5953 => 11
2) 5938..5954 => 11.8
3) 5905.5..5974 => 11.7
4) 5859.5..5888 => 10.9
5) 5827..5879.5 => 11.7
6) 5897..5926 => 11.2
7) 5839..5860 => 11.8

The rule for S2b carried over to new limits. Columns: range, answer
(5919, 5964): 11.97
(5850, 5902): 11.75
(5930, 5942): 11.66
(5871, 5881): 11.38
